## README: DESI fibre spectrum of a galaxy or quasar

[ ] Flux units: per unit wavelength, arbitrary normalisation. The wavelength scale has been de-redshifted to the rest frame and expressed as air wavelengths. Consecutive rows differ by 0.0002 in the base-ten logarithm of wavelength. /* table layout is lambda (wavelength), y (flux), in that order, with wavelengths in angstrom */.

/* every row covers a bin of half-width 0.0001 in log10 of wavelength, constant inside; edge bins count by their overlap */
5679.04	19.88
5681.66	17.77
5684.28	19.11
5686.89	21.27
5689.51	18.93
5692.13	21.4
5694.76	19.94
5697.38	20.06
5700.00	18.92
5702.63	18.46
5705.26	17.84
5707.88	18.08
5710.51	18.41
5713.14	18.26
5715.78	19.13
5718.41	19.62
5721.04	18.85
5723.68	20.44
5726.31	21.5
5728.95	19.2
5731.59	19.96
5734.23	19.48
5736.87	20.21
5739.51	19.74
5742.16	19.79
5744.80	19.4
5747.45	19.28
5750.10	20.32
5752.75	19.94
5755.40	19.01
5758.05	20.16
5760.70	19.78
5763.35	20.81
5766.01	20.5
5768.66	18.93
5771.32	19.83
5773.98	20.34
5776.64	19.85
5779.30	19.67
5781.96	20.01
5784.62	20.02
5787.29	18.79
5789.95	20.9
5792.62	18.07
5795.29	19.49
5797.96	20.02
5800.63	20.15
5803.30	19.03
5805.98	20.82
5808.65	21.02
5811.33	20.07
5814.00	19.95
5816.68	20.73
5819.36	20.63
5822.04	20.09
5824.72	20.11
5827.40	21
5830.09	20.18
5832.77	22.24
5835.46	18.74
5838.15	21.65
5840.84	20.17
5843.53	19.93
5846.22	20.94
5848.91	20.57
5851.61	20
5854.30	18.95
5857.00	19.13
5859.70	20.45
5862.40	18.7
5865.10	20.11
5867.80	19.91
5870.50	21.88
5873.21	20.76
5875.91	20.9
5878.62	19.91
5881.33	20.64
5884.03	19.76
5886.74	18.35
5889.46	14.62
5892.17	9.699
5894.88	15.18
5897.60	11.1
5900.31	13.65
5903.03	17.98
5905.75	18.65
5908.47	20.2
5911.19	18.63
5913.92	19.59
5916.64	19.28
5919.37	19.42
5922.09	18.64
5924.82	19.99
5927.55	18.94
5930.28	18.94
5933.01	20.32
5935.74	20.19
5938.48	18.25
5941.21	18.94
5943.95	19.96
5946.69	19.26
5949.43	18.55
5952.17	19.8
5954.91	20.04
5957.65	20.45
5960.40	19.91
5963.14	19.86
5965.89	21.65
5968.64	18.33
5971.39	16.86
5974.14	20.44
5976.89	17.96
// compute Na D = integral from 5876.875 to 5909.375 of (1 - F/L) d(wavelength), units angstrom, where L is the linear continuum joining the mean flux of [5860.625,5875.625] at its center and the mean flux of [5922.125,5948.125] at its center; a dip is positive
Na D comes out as 5.4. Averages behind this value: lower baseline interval 20.3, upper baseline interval 19.4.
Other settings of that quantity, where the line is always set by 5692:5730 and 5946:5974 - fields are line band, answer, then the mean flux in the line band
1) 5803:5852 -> -2.7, 20.4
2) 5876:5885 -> -0.4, 20.2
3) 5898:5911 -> 1.5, 17.2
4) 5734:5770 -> -0.9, 19.8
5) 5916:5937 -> 0.0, 19.5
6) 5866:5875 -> -0.6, 20.8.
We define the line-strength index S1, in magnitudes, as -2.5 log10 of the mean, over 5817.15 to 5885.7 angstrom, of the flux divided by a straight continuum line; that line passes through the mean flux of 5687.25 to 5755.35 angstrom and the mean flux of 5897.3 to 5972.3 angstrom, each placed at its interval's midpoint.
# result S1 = -0.06 mag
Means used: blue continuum 19.5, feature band 20.3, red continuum 19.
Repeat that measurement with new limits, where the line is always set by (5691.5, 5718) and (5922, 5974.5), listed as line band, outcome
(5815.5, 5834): -0.080 mag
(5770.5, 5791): -0.043 mag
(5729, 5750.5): -0.036 mag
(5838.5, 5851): -0.066 mag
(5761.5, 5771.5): -0.050 mag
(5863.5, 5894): 0.035 mag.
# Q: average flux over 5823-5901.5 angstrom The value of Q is 18.9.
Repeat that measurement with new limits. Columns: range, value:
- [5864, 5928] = 18.2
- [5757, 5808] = 19.9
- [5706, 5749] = 19.4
